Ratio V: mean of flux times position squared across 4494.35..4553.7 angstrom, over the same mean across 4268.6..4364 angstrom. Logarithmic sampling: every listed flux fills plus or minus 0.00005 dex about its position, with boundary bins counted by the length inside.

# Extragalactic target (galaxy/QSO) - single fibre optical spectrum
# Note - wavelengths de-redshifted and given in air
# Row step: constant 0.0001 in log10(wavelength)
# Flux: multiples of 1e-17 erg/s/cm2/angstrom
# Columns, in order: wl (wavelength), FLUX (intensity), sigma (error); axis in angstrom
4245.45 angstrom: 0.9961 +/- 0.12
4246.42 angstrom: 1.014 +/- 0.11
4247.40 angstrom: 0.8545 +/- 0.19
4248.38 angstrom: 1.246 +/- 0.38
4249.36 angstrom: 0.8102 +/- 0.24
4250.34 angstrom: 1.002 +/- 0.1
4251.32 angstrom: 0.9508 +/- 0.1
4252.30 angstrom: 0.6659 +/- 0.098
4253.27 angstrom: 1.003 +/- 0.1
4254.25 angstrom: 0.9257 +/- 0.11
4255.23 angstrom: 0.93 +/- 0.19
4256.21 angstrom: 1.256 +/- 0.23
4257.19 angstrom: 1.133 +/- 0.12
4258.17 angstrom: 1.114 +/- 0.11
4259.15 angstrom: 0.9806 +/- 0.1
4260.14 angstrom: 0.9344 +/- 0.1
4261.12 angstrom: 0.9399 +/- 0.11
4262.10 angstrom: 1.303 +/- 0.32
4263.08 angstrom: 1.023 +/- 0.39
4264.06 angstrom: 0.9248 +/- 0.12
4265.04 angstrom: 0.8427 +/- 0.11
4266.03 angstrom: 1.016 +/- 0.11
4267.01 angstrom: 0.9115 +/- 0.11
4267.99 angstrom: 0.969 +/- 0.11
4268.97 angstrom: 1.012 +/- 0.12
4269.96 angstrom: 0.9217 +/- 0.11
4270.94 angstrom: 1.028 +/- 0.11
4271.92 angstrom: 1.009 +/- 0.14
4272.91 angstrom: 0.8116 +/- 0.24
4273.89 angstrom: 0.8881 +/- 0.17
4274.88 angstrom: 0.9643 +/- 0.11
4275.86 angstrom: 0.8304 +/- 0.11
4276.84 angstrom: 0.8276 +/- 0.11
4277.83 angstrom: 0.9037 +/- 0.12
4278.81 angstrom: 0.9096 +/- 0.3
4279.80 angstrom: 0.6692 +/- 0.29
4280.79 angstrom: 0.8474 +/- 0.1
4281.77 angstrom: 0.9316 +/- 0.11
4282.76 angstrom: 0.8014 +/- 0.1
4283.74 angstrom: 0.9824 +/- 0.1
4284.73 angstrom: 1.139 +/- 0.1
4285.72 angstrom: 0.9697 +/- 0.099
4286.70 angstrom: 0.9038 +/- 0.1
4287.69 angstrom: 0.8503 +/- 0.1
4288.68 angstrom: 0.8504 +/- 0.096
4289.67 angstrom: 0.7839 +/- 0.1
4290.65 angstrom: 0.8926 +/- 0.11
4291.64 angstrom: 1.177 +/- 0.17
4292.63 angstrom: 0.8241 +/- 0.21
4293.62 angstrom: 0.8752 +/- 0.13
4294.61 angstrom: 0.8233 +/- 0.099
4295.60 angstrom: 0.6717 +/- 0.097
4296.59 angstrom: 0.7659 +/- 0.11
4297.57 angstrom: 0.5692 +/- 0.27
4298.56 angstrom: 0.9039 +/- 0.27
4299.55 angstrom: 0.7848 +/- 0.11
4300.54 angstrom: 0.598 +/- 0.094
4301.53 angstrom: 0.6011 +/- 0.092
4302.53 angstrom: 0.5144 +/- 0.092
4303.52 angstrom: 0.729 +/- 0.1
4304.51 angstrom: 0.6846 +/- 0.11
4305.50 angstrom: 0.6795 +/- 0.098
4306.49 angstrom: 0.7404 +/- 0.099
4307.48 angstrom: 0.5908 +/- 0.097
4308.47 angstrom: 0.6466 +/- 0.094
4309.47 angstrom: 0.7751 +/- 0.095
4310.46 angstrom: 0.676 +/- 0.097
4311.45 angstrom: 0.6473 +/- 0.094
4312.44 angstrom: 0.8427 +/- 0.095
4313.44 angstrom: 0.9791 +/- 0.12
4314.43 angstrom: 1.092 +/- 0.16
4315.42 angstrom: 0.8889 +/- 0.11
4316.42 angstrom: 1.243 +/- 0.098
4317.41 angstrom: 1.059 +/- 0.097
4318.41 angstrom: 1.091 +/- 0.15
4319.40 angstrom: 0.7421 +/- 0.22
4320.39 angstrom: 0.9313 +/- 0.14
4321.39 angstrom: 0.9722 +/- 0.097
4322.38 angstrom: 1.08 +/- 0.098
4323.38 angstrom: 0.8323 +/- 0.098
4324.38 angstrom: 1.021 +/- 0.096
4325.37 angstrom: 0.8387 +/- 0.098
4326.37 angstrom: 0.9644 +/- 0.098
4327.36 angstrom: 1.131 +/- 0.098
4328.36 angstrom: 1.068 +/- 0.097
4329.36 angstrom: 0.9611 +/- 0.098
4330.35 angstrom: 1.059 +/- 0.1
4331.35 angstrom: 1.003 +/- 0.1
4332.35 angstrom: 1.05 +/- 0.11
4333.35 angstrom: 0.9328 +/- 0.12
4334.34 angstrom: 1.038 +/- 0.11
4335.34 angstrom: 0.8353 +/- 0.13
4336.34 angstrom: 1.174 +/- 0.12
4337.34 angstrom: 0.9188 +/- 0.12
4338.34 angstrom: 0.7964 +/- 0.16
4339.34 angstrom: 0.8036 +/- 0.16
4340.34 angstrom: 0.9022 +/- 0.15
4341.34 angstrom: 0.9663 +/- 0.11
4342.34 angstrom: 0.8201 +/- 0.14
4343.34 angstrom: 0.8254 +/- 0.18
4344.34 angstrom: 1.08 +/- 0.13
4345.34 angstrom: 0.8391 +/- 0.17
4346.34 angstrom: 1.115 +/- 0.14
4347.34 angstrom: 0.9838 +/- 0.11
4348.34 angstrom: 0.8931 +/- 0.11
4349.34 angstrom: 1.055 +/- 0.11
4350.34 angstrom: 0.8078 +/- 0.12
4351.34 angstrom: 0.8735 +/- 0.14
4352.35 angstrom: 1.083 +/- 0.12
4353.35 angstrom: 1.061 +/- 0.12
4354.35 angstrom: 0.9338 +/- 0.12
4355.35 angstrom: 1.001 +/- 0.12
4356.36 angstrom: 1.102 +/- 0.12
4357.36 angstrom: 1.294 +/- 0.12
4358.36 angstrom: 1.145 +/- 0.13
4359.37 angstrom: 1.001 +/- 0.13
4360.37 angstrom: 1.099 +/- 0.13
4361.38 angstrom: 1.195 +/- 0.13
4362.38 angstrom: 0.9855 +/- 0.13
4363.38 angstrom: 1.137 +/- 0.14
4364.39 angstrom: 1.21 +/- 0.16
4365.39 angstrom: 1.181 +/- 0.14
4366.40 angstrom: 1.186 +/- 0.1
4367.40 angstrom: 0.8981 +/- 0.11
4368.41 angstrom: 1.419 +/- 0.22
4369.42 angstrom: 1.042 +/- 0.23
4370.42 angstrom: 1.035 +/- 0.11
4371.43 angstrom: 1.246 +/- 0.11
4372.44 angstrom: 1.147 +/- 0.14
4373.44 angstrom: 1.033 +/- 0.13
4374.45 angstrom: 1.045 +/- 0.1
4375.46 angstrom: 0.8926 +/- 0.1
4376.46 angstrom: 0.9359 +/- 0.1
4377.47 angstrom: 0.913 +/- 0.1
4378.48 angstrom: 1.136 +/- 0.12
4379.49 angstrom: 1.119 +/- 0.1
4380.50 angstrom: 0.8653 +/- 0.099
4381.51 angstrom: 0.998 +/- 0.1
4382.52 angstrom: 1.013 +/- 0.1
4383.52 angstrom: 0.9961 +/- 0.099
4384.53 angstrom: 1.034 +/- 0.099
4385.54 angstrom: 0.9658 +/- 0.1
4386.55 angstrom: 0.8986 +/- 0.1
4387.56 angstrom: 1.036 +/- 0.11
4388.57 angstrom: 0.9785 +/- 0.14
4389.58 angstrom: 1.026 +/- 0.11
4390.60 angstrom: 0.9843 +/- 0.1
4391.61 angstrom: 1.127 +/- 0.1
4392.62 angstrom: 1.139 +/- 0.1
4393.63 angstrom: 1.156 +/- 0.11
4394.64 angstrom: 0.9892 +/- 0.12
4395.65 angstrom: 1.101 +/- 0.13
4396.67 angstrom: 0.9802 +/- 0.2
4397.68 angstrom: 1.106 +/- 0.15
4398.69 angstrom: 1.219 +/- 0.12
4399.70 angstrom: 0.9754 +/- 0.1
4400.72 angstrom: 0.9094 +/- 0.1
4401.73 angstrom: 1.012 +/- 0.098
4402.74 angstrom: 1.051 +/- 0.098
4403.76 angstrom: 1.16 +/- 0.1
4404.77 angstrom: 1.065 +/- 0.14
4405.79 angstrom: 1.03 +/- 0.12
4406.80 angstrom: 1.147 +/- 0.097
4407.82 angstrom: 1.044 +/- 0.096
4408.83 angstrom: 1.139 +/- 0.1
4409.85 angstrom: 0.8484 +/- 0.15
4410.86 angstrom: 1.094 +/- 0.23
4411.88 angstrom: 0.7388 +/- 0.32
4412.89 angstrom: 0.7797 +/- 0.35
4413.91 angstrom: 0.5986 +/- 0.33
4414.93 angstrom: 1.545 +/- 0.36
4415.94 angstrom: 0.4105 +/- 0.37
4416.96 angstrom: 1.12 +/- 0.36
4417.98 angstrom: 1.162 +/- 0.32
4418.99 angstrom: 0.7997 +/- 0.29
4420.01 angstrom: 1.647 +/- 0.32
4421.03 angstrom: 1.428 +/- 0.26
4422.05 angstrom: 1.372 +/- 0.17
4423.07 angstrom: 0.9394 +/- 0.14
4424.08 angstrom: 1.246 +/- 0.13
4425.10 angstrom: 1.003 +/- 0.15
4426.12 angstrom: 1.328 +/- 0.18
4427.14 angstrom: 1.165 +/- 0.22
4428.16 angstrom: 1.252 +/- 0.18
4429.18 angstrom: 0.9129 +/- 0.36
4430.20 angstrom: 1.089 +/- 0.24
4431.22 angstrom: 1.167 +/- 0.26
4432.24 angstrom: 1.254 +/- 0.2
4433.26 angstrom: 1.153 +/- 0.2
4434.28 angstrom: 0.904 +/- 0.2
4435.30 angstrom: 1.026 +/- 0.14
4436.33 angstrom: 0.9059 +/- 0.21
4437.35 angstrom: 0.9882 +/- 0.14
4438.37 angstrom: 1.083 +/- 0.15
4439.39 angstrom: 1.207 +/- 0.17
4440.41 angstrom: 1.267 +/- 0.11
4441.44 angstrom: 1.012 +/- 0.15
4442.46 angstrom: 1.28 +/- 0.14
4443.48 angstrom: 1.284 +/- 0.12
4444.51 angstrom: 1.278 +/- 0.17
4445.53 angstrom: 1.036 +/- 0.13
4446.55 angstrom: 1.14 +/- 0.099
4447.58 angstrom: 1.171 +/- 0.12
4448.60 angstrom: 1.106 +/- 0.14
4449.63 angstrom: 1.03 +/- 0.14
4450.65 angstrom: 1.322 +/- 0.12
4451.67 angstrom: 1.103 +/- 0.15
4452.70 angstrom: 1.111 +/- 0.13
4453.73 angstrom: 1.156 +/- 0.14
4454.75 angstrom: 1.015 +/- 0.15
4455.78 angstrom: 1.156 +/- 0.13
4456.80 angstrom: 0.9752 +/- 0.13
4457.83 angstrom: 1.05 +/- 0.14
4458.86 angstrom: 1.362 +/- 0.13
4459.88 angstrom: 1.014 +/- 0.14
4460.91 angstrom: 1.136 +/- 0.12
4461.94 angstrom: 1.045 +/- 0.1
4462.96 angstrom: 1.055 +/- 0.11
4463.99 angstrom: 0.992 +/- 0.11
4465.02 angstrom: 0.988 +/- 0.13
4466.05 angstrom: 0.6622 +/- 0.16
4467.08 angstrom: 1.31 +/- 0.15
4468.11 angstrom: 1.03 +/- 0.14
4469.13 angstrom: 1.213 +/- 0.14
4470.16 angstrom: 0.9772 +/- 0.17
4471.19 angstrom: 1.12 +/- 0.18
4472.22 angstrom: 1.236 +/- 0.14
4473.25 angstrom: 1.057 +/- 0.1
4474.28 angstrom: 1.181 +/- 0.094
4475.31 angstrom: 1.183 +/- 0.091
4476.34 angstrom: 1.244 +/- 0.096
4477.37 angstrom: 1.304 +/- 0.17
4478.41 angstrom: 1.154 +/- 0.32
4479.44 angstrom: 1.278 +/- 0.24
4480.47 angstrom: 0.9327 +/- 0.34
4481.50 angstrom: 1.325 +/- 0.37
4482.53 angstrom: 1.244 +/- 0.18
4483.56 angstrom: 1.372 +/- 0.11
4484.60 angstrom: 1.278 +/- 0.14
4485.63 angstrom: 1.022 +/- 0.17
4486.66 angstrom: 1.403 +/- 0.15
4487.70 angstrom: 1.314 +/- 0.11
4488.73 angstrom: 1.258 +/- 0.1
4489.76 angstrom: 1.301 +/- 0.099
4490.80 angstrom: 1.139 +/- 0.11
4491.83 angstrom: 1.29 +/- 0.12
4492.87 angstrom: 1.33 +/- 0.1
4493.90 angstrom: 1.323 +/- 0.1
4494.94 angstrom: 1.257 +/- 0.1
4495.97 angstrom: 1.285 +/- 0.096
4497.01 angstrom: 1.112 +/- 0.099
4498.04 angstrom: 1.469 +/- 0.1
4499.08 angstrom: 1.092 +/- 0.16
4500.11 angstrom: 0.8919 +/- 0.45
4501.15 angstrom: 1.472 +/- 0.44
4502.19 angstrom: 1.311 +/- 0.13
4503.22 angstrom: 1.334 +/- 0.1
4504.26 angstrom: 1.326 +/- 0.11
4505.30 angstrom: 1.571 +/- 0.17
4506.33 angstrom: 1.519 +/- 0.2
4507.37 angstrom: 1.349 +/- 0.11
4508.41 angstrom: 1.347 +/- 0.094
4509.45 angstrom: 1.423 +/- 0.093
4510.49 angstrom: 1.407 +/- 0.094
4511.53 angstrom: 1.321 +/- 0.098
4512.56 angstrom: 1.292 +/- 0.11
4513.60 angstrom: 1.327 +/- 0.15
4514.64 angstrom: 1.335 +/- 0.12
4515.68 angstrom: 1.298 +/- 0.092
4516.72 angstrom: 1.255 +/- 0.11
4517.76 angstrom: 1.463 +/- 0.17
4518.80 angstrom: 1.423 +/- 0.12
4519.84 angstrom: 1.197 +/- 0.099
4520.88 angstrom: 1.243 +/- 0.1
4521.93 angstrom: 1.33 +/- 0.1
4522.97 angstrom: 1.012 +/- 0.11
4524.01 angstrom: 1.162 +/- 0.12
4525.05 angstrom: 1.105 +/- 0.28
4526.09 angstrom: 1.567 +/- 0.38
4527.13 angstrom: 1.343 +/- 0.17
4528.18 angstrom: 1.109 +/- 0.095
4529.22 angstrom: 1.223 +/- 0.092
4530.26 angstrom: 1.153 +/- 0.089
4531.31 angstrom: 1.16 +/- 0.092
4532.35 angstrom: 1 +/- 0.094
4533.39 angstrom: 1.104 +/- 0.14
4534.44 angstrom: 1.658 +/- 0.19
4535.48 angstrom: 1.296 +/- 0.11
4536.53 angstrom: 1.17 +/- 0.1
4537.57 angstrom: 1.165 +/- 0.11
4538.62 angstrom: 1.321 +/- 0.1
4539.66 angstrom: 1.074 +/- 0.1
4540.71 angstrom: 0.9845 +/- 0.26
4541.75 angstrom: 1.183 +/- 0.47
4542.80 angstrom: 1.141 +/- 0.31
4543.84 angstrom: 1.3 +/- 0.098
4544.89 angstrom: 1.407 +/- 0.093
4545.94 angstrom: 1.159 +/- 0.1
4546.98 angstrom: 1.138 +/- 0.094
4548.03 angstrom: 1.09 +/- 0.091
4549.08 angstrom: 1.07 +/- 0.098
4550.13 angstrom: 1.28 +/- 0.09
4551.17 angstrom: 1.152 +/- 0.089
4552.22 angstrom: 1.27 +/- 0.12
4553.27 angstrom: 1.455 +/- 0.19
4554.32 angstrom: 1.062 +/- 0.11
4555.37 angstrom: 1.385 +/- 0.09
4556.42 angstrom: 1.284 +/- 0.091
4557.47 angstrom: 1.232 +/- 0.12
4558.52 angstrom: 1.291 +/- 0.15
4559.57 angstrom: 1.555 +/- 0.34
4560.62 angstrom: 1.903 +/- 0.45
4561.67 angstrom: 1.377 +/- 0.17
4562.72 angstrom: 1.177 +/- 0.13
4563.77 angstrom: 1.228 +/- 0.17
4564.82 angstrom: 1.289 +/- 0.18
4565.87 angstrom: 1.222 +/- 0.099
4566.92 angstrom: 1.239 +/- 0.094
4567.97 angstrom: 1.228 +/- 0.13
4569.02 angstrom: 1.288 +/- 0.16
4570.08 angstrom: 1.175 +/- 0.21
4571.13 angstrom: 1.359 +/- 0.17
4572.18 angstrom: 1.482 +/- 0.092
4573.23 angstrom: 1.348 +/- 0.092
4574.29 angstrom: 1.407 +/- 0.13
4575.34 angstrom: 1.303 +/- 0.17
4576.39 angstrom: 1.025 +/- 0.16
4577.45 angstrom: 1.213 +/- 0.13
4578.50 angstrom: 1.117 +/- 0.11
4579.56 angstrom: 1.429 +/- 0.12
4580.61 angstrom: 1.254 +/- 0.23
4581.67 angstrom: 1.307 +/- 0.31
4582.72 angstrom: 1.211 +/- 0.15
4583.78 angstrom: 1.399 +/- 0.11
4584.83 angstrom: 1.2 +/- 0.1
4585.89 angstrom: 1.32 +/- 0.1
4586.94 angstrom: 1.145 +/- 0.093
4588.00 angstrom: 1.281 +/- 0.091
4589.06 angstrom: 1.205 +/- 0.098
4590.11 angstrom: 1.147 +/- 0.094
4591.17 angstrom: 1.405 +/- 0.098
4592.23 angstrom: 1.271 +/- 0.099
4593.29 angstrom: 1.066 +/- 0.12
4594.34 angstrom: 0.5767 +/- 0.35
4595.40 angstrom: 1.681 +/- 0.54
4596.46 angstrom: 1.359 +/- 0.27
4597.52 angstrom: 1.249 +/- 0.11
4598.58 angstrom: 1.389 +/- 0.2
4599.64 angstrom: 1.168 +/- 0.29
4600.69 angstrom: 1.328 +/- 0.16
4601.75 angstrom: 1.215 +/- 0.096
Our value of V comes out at 1.5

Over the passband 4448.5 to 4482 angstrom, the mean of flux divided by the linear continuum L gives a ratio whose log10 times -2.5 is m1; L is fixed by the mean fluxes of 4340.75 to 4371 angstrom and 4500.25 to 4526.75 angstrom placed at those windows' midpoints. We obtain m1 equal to 0.12 mag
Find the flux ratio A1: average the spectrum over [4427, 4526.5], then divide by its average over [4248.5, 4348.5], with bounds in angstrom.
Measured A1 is 1.3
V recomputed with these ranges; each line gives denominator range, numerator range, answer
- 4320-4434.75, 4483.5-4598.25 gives 1.32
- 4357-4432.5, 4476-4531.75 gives 1.25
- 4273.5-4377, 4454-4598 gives 1.45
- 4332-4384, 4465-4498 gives 1.24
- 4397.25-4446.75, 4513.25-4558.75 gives 1.19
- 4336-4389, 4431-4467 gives 1.12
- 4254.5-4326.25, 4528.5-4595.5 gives 1.59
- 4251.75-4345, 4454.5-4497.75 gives 1.40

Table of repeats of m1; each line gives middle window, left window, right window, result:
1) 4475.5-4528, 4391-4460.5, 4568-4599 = -0.10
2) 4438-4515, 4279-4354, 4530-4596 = -0.07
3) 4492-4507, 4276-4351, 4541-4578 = -0.11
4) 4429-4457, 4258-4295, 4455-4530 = 0.04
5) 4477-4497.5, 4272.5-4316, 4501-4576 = -0.05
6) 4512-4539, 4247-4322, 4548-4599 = -0.04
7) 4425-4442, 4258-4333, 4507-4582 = 0.00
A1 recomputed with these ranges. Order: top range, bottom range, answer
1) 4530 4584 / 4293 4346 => 1.45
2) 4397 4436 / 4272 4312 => 1.34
